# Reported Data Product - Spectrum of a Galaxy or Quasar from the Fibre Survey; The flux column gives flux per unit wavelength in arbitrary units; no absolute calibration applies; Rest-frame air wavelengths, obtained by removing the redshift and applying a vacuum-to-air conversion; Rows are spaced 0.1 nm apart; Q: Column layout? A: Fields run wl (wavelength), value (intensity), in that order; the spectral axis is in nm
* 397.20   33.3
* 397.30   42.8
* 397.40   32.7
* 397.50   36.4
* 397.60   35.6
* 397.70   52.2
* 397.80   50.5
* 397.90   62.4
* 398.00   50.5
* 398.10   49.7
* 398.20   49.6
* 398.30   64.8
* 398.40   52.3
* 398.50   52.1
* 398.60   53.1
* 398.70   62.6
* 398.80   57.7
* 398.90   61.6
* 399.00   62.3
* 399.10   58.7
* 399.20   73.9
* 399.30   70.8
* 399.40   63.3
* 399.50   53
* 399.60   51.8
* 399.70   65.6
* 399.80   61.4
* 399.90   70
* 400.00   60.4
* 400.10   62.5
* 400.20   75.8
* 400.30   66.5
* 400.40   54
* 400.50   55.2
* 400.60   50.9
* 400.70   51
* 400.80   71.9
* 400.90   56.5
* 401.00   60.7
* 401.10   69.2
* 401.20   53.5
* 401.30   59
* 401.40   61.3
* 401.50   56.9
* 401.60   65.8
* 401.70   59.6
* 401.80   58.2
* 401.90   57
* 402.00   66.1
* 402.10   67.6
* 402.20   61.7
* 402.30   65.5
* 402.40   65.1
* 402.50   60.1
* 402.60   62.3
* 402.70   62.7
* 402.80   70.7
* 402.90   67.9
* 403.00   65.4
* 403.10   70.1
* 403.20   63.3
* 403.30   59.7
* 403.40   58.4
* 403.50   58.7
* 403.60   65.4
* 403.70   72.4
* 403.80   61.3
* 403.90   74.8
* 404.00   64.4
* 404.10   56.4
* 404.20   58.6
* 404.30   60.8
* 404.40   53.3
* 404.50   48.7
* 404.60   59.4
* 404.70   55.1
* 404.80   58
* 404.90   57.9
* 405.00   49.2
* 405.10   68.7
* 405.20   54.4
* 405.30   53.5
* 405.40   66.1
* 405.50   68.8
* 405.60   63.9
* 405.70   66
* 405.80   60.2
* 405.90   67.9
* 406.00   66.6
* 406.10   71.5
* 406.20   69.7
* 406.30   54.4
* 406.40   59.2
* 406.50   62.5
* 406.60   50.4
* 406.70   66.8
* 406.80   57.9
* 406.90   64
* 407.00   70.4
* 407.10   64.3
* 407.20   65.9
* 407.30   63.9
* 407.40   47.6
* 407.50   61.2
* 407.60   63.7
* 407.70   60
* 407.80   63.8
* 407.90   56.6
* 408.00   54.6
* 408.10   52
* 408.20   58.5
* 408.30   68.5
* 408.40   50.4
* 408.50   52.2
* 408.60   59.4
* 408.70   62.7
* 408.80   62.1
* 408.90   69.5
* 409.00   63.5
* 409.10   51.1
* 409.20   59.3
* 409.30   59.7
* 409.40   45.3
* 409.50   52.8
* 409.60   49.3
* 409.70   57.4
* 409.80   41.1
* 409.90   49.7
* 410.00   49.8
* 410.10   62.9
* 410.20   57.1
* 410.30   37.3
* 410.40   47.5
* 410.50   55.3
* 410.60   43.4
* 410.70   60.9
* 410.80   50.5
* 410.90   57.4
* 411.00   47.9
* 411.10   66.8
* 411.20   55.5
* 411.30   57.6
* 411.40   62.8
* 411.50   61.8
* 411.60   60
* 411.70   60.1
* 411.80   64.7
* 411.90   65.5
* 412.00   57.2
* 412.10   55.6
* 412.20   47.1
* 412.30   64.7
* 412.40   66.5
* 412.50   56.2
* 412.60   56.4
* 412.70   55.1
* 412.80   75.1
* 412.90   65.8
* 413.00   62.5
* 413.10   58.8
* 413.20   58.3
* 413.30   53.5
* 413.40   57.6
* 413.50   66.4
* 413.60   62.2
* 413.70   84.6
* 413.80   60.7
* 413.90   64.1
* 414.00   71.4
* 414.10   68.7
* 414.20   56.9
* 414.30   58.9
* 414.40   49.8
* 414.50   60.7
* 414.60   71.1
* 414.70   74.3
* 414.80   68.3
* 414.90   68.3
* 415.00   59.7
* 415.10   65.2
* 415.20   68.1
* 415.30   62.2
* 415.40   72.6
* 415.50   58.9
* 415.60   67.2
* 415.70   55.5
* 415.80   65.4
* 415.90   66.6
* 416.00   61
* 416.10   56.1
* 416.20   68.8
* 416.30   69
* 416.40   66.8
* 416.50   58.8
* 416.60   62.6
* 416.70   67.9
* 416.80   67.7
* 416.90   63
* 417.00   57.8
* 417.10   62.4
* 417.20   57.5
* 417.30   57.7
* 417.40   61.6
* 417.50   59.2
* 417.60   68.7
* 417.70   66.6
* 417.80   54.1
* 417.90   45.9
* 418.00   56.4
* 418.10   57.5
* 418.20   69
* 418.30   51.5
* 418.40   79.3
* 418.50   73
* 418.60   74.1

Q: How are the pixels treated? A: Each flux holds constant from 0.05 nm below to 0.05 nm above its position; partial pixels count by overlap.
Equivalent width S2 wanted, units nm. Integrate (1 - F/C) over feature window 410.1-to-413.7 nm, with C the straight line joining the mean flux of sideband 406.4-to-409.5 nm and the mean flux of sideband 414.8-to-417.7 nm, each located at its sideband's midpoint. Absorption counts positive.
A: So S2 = 0.18 nm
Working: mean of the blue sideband 59.5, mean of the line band 58.5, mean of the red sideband 63.6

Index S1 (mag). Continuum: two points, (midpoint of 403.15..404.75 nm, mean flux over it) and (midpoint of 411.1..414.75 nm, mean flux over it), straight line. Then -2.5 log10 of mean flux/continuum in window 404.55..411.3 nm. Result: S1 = 0.05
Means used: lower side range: 60.7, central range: 58.2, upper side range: 62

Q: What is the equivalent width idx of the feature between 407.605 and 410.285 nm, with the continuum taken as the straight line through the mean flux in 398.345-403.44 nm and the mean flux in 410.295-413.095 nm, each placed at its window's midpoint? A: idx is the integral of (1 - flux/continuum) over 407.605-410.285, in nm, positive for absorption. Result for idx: 0.12 nm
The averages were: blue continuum 61.6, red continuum 58.1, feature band 56.4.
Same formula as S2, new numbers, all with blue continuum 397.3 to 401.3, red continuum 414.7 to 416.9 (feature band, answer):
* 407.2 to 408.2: 0.04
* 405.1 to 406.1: -0.06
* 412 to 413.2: 0.06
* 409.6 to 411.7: 0.28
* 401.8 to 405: -0.15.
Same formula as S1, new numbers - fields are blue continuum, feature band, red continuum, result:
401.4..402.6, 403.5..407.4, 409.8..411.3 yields -0.06 mag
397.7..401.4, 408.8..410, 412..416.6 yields 0.14 mag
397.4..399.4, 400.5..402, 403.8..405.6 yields -0.04 mag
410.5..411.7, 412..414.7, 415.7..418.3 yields -0.06 mag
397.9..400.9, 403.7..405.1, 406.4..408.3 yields 0.02 mag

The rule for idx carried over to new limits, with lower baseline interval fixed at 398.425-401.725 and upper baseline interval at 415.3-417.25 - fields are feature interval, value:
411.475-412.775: 0.07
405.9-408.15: 0.02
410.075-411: 0.16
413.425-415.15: -0.06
